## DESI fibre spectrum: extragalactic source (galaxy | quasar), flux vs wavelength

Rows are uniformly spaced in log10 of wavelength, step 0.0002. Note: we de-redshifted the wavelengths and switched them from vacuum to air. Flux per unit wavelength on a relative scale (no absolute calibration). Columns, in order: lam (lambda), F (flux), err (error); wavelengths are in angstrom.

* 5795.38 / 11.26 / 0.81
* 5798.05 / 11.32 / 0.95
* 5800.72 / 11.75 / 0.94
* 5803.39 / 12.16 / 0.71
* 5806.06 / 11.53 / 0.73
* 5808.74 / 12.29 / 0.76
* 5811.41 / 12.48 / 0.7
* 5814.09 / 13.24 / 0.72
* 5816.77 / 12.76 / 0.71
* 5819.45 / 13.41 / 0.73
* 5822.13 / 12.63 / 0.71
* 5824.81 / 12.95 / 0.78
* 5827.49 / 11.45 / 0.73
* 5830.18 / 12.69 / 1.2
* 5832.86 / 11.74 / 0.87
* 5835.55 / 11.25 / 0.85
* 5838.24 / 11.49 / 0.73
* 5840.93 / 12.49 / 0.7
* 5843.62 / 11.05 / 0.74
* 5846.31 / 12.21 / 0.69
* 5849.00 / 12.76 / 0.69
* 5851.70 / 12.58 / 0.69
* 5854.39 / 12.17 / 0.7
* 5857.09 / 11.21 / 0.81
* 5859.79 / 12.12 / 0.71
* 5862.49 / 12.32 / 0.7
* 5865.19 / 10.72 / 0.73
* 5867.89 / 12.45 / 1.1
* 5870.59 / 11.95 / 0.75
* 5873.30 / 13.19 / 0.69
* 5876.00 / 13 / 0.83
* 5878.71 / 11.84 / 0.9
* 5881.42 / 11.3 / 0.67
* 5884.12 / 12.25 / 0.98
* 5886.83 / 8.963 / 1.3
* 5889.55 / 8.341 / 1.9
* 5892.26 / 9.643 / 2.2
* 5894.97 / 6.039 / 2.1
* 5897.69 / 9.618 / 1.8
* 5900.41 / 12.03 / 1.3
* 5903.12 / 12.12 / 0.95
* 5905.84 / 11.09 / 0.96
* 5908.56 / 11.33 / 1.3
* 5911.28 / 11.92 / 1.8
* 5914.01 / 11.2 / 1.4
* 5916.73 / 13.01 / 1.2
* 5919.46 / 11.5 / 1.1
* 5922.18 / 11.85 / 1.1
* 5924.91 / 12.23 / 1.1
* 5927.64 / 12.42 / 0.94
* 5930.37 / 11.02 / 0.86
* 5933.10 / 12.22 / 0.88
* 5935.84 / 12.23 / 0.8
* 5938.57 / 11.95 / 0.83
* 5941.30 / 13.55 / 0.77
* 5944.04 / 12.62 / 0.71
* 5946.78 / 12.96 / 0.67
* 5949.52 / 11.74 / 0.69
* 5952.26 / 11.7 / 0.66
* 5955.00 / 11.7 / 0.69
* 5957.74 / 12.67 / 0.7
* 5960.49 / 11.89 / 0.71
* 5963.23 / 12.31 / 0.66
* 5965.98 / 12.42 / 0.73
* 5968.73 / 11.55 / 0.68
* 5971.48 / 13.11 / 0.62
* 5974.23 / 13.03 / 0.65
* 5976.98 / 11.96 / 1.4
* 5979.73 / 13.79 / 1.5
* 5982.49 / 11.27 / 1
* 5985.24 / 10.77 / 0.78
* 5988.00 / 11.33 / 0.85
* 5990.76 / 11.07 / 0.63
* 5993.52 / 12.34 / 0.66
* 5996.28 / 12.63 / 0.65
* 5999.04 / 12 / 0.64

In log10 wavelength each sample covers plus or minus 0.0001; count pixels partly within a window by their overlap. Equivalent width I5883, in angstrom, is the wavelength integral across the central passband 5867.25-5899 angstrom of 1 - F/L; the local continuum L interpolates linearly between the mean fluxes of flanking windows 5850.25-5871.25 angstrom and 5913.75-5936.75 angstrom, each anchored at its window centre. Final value 3.4 angstrom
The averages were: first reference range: 11.9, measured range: 10.7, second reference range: 12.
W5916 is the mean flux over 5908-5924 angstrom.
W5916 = 11.8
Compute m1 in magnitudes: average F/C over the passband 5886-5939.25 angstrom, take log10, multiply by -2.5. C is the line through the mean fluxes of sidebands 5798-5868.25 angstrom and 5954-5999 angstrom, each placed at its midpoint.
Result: 0.10 mag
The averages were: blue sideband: 12.1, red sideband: 12.1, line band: 11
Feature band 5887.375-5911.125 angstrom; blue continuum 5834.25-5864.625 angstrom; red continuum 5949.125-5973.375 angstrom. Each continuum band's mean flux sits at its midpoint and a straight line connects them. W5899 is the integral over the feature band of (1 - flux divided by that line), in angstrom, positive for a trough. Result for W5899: 3.8 angstrom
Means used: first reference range 11.9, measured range 10.1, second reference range 12.2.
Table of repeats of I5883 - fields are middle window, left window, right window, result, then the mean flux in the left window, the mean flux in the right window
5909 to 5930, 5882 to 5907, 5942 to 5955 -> -1.7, 10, 12.3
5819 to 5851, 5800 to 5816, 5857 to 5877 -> 0.2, 12.3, 12.2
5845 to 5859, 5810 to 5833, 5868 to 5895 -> -0.5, 12.6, 11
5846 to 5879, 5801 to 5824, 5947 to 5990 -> 0.5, 12.5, 12.1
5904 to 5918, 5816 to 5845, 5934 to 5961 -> 0.6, 12.2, 12.3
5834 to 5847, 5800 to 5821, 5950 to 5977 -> 0.8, 12.5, 12.2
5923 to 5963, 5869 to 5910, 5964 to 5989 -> -1.9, 10.9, 12.2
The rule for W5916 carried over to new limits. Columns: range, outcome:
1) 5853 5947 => 11.5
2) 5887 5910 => 9.98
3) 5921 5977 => 12.3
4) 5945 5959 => 12.2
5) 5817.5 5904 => 11.6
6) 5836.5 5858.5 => 12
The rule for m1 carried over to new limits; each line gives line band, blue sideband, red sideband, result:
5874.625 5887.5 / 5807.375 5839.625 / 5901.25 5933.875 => 0.04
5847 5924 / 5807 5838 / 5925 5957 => 0.08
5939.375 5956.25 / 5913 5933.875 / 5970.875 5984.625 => -0.02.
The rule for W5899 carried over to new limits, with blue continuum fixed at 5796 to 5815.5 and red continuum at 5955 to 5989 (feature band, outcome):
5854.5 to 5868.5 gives 0.40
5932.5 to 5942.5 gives -0.28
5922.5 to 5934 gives 0.18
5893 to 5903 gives 2.07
